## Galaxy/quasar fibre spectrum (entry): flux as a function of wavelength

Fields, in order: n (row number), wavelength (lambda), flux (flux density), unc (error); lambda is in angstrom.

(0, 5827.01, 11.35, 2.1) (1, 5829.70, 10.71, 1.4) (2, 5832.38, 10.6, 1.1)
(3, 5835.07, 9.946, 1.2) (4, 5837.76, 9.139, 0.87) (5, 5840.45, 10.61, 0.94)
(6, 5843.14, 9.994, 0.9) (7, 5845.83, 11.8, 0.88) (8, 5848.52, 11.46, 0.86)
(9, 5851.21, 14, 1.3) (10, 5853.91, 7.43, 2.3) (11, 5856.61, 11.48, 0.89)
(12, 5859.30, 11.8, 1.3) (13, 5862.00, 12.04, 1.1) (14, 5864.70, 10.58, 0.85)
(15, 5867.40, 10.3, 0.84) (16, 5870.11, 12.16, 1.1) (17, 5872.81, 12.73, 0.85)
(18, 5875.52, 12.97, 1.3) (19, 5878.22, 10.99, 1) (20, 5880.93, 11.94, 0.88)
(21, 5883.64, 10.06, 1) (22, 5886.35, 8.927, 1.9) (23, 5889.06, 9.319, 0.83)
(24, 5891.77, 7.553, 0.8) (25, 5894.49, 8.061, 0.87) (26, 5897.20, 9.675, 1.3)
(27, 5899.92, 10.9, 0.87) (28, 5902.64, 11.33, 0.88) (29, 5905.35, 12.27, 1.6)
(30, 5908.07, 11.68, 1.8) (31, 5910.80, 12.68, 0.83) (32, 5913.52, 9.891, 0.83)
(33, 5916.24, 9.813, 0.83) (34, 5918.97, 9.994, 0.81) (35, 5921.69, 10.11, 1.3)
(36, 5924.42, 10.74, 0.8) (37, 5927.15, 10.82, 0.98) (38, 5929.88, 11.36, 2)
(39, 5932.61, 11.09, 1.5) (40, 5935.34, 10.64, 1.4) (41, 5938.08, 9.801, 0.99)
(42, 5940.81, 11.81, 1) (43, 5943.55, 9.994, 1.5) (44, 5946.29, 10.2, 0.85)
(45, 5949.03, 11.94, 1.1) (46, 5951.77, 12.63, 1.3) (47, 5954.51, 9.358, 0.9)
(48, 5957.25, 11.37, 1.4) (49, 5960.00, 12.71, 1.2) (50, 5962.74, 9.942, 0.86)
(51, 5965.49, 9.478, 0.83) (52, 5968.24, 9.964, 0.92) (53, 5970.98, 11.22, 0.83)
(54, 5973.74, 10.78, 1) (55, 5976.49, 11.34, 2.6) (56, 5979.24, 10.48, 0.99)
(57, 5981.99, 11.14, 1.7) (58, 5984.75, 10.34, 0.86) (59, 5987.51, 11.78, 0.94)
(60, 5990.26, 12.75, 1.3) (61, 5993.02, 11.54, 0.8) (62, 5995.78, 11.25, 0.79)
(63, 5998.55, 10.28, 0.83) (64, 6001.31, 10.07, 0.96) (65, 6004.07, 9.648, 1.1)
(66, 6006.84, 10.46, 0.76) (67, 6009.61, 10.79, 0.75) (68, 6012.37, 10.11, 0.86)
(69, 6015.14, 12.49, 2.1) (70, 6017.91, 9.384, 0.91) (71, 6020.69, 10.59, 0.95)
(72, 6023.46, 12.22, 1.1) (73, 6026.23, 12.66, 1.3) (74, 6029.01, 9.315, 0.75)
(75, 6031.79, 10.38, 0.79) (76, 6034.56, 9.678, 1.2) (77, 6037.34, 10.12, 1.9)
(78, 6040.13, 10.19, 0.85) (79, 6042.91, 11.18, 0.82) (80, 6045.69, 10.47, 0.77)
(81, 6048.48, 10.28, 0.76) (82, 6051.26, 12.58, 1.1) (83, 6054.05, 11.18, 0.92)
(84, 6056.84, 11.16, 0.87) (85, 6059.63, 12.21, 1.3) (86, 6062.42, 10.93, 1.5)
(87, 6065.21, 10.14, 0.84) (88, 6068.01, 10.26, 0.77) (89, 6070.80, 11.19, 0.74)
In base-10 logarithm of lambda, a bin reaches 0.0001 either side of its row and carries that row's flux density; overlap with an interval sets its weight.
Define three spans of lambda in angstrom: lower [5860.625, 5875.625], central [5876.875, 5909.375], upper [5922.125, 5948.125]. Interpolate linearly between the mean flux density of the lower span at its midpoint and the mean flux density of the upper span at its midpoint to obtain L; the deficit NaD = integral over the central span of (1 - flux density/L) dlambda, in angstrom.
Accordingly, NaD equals 3.15 angstrom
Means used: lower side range 11.7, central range 10.2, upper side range 10.7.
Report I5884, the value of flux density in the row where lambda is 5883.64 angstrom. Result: 10.06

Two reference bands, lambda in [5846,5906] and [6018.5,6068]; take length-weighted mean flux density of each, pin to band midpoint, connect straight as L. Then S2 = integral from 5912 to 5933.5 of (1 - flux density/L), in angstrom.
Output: 0.7 angstrom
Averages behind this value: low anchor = 10.8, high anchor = 10.9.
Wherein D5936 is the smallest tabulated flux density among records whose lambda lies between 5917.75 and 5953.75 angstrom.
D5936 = 9.801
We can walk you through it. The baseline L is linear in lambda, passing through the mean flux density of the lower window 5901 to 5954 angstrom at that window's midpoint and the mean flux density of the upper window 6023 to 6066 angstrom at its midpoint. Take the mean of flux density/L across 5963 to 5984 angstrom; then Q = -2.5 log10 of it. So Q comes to 0.036 mag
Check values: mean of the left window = 11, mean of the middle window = 10.6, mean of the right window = 10.9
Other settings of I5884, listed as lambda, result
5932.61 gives 11.09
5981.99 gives 11.14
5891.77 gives 7.553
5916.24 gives 9.813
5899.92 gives 10.9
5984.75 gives 10.34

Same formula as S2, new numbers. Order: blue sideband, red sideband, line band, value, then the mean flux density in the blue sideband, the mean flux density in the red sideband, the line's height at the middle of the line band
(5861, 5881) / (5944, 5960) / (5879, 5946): 5.76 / 11.7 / 11.2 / 11.4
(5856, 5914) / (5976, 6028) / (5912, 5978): 1.40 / 10.9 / 11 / 10.9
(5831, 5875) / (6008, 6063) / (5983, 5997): -0.76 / 11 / 10.9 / 10.9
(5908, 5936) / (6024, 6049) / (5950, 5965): -0.60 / 10.8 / 10.5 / 10.7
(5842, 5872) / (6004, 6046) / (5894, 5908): 0.45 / 11.2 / 10.6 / 11.1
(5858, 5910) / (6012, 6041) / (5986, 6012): -0.52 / 10.8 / 10.7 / 10.7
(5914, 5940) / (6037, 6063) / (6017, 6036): 0.56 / 10.5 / 11.1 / 11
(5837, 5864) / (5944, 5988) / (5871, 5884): -1.07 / 11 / 10.9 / 11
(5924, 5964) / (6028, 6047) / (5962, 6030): -1.79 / 11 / 10.2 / 10.5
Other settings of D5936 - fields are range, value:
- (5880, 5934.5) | 7.553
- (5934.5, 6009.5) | 9.358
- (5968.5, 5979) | 10.78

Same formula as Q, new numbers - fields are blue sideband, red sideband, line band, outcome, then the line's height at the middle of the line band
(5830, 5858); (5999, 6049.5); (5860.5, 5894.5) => -0.005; 10.6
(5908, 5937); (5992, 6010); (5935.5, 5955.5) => -0.015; 10.7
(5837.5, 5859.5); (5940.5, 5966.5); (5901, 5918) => -0.032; 10.9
